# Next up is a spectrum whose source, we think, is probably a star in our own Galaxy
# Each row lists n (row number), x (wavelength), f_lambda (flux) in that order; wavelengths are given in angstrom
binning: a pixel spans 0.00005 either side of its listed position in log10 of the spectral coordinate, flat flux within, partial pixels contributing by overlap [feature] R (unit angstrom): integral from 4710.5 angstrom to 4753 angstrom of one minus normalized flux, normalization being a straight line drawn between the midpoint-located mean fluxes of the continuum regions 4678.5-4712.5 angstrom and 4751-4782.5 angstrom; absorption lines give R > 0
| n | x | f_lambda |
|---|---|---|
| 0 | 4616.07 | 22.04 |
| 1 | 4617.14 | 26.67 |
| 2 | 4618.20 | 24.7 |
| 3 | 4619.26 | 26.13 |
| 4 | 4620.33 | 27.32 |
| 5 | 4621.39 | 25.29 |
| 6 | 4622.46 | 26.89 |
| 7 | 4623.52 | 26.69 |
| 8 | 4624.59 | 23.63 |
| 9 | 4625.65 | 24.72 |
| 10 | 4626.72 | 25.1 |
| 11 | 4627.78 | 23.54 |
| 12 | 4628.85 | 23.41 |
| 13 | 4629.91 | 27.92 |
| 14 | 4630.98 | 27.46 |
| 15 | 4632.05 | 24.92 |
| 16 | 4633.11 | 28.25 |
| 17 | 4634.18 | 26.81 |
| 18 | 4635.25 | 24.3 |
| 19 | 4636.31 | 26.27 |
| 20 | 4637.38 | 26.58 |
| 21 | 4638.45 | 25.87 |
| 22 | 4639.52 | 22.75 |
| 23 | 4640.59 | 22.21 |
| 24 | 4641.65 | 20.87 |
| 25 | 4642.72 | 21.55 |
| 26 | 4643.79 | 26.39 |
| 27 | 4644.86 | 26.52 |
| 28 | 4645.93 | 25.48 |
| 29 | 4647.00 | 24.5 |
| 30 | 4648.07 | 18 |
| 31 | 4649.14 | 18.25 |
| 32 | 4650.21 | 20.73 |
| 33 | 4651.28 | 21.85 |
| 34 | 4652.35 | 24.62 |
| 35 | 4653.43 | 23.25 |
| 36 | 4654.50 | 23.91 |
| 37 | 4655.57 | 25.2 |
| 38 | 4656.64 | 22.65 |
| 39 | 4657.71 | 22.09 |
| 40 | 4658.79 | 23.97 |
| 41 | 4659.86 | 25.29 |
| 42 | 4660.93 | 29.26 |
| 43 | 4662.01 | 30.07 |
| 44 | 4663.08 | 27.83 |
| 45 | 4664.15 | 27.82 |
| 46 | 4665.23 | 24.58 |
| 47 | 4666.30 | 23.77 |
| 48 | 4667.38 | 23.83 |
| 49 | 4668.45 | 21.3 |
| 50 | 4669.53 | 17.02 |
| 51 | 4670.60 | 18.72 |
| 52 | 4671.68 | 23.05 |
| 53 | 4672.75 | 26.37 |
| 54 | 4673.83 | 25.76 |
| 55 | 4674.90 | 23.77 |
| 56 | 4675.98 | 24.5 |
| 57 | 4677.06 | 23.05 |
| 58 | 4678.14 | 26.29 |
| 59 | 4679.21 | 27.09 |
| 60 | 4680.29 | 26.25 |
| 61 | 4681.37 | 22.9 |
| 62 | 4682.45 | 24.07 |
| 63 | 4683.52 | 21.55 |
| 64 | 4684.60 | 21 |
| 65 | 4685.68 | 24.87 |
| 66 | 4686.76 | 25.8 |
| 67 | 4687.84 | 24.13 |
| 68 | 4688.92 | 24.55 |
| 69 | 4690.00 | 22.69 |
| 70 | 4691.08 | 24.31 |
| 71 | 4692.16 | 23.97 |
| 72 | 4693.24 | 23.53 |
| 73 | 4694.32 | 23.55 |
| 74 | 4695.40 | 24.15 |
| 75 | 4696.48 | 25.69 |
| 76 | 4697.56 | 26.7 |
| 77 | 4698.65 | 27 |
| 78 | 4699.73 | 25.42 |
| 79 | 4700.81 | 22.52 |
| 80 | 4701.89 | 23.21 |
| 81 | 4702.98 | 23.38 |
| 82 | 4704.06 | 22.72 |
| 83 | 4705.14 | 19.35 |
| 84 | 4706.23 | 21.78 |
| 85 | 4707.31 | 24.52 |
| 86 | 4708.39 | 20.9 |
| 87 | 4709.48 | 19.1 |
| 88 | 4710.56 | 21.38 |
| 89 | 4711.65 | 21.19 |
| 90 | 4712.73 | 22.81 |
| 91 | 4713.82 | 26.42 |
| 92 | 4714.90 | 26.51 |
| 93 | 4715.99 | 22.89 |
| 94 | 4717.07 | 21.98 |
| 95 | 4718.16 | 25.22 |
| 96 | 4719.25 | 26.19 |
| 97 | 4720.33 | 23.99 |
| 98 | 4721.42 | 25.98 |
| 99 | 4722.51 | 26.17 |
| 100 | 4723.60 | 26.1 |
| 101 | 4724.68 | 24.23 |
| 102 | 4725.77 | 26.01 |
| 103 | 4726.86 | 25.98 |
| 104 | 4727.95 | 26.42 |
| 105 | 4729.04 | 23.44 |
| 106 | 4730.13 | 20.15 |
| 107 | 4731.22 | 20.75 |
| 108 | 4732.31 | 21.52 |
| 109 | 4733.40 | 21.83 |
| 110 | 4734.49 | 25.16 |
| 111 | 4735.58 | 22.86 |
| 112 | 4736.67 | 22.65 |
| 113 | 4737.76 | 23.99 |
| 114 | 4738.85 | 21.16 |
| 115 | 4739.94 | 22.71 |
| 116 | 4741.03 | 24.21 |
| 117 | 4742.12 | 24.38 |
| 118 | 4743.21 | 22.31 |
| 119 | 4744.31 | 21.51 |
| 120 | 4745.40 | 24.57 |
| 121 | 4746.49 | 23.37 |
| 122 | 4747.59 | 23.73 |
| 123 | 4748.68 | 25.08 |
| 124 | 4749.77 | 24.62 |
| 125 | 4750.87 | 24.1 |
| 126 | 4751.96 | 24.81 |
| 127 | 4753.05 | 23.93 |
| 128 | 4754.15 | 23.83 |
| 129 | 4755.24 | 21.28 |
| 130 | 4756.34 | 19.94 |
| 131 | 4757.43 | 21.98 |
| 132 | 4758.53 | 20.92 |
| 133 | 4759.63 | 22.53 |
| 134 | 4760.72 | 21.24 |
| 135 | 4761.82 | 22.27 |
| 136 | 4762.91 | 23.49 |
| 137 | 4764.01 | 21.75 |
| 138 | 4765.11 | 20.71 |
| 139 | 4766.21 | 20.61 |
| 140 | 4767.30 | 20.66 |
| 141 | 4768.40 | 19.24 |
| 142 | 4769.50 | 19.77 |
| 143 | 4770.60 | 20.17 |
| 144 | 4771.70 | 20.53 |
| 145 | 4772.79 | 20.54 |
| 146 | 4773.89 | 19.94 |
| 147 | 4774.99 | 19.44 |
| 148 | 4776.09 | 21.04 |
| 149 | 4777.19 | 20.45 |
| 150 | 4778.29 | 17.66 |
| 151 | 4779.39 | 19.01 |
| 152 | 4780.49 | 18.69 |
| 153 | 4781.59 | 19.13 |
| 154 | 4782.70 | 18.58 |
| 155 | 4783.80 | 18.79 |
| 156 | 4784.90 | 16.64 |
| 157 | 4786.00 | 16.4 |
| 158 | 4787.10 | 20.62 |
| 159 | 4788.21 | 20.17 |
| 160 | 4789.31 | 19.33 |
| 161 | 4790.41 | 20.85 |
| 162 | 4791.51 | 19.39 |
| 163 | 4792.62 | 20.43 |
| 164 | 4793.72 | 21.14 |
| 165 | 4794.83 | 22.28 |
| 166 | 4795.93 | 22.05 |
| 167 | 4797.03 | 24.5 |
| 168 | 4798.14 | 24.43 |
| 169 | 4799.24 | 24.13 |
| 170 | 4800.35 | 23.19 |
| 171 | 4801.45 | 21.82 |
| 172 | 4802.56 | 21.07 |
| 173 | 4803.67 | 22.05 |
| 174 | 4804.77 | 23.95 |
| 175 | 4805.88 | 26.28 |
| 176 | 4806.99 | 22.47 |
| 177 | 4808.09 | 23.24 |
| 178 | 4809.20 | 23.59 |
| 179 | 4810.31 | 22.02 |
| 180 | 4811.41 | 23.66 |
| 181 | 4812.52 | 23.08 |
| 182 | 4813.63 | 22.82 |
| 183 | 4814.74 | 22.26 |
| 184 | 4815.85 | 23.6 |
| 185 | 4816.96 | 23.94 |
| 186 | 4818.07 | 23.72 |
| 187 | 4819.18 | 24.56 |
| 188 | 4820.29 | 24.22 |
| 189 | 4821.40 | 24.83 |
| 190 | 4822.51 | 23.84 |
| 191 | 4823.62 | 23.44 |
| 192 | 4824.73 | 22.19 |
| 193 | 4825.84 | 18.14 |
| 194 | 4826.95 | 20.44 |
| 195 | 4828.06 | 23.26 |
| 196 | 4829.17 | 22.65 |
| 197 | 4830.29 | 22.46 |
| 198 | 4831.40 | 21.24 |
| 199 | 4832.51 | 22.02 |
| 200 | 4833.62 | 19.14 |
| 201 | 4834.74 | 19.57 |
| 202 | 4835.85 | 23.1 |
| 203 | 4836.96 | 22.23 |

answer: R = -3.1 angstrom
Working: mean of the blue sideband 23.5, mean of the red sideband 20.9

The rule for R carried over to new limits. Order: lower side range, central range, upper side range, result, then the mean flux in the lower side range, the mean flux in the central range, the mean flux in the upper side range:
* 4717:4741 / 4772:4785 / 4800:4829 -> 2.28 angstrom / 23.9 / 19.3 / 23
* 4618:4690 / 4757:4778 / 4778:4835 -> 1.46 angstrom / 24.4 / 20.9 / 21.7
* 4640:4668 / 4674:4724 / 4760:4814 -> -1.97 angstrom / 24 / 23.9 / 21.1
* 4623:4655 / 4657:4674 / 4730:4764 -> -0.36 angstrom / 24.2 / 24.4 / 22.8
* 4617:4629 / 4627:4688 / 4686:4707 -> 1.17 angstrom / 25.4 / 24.2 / 23.9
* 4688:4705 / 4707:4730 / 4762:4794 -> -1.15 angstrom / 24.1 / 24.1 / 19.9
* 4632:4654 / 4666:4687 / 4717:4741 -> 0.27 angstrom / 23.8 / 23.5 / 23.9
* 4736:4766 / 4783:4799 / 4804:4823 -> 1.92 angstrom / 22.8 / 20.6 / 23.6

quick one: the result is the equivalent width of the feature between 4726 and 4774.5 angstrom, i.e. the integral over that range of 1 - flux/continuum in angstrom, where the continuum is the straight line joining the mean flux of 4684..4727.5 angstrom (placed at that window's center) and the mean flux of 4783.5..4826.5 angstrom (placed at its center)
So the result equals 1.5 angstrom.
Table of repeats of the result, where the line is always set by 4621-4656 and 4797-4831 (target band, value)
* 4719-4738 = -0.29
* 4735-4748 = 0.26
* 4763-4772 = 1.08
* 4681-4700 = -0.20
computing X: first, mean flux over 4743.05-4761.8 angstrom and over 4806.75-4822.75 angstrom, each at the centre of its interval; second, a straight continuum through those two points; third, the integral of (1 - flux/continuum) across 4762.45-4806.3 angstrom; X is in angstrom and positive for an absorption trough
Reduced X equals 4.6 angstrom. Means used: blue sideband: 22.9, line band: 20.8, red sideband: 23.5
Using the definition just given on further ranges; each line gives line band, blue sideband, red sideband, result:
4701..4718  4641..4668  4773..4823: 0.4 angstrom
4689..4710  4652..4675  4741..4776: 0.0 angstrom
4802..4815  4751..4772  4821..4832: -0.6 angstrom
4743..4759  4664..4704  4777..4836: -0.3 angstrom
